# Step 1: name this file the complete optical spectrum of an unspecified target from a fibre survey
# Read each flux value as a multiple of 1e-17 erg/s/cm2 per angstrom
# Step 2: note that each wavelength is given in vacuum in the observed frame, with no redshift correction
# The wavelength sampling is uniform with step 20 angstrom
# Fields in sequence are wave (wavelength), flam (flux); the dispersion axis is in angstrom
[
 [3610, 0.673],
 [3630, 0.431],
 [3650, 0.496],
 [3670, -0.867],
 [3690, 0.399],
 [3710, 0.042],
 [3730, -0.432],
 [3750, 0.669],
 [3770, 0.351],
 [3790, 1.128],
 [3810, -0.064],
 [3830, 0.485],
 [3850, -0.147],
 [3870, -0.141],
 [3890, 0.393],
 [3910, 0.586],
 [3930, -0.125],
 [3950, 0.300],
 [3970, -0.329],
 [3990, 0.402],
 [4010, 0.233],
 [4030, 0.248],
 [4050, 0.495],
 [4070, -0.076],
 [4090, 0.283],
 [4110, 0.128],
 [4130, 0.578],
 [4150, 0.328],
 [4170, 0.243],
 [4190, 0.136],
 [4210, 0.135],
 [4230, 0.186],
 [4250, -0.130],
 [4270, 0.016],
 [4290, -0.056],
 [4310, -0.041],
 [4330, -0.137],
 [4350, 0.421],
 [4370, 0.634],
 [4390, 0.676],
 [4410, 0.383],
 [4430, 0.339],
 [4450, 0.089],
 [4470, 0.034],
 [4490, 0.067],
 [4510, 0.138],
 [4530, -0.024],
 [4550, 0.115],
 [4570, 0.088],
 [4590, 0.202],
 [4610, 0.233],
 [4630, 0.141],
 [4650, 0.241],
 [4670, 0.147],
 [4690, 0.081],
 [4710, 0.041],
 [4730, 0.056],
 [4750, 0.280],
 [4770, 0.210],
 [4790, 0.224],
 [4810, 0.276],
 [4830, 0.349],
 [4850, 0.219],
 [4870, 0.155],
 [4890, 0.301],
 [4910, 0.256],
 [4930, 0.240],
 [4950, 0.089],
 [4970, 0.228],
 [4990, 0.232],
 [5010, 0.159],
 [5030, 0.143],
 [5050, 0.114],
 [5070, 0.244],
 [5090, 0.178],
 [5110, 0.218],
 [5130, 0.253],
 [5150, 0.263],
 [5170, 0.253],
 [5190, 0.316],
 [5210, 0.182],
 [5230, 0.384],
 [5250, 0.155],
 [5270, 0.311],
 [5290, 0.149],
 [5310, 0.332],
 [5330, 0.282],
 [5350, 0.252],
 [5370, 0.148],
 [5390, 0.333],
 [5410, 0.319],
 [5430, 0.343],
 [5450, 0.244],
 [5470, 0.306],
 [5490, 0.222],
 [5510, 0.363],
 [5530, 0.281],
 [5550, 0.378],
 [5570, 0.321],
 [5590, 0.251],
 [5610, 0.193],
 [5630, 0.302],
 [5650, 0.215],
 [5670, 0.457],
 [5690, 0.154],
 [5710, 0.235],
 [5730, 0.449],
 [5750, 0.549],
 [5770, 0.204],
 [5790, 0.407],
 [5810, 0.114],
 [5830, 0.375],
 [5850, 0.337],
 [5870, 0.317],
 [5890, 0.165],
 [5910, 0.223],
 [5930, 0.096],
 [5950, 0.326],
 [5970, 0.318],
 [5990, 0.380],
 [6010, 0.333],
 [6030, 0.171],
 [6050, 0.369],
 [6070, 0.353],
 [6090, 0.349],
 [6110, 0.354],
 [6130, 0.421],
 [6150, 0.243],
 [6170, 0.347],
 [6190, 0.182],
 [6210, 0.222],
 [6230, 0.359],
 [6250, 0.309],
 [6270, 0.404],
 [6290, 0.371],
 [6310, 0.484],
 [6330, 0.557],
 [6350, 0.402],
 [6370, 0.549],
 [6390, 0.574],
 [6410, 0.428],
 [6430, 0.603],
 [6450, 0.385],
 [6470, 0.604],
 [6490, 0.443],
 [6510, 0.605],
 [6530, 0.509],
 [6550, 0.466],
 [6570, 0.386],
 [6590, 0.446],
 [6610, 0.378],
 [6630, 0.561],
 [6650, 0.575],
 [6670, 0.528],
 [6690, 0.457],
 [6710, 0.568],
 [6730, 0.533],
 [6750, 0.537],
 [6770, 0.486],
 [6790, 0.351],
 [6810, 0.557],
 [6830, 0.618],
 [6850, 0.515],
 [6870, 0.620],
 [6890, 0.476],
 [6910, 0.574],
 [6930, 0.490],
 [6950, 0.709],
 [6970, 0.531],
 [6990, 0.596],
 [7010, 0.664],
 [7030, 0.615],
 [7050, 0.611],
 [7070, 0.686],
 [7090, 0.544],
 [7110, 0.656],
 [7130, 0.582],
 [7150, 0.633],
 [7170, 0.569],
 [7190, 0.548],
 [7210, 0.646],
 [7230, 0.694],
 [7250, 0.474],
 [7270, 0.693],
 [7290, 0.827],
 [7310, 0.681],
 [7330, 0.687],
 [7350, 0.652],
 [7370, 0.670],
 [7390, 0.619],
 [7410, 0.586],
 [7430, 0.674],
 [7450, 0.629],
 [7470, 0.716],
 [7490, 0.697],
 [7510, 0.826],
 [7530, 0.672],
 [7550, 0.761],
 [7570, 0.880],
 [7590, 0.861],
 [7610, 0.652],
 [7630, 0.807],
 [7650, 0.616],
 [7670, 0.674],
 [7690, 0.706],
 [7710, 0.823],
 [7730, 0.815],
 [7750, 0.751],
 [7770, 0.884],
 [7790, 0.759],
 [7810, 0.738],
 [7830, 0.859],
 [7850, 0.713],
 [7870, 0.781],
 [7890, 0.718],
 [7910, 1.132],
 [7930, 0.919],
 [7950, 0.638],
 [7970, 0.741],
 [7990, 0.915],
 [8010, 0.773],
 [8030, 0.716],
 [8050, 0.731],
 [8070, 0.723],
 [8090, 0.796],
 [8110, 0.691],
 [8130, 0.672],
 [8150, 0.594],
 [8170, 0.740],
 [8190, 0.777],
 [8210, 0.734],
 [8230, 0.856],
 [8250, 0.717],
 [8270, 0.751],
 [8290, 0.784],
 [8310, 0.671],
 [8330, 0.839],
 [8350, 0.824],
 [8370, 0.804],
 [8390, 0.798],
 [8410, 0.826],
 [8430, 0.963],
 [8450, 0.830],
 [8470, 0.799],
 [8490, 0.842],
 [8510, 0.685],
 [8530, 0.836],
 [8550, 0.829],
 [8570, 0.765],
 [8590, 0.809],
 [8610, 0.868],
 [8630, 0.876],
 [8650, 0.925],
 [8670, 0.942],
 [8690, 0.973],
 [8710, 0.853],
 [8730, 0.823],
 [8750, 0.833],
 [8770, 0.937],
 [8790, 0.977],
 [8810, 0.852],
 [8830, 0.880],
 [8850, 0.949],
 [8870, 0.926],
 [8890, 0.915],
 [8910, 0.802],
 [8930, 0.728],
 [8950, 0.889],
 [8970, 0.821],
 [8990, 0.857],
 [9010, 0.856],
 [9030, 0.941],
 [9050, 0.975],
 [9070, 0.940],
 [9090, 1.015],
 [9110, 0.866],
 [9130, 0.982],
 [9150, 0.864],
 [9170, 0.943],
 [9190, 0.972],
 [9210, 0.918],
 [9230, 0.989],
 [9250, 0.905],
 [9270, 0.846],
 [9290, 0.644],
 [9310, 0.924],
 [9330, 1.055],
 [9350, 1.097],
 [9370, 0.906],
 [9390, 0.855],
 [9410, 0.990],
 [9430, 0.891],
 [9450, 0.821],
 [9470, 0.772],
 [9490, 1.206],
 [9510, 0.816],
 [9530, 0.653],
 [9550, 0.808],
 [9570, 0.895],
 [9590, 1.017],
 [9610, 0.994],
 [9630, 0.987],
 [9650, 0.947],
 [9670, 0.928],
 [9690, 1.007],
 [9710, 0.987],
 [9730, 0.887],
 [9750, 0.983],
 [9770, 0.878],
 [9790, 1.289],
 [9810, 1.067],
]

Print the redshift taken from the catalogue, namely 0.575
